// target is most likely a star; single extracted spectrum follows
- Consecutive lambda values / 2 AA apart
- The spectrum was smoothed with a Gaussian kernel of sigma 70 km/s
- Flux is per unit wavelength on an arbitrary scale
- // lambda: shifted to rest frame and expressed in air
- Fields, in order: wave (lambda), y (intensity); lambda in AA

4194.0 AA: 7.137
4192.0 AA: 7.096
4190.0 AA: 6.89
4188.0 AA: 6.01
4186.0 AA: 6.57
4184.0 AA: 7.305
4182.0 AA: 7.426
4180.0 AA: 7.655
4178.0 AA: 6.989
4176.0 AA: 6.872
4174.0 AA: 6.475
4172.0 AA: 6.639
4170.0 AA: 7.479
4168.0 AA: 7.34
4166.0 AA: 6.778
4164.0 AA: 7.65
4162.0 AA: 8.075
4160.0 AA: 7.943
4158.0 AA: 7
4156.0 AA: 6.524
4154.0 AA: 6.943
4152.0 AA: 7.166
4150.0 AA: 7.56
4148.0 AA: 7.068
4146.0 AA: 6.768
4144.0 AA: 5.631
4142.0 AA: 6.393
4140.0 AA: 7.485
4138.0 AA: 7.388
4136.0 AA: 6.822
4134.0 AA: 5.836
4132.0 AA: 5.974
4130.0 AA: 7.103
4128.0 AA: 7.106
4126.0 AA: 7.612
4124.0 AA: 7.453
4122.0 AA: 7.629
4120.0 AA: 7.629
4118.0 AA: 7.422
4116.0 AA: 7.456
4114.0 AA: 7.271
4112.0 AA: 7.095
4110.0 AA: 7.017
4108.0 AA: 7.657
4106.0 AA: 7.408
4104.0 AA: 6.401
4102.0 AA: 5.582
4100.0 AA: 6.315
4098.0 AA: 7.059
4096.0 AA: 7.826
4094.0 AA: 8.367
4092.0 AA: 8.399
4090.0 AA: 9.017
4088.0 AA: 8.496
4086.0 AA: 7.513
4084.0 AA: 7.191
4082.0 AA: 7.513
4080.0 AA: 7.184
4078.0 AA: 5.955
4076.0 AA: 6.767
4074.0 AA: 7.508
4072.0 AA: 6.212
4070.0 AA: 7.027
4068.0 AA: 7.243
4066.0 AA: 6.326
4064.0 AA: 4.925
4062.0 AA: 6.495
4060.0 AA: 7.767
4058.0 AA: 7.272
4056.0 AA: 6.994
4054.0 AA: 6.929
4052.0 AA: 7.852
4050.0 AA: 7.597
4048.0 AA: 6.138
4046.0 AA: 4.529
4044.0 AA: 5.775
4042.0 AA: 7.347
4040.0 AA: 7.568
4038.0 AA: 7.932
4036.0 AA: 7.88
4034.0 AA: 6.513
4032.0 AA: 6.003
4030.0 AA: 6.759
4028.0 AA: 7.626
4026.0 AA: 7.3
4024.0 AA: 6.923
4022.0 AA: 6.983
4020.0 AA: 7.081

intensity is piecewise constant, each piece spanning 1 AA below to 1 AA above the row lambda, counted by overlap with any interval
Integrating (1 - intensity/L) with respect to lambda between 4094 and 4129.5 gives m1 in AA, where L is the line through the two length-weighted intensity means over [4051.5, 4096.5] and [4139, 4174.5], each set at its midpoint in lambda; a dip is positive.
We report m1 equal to -0.25 AA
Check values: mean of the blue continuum 7.24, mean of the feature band 7.21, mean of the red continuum 7.06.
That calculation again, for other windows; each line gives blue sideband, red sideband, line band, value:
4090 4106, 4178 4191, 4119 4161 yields 0.7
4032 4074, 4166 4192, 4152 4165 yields -0.7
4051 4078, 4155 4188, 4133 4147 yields 0.9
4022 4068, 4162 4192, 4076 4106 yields -1.8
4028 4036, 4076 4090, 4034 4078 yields 1.3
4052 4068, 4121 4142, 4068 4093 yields -2.0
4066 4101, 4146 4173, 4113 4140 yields 0.5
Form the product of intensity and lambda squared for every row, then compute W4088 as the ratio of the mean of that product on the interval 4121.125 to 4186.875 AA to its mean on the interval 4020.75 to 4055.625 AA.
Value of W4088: 1.1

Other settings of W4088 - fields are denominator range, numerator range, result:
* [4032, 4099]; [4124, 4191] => 1.03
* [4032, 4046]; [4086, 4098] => 1.23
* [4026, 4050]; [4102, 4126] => 1.11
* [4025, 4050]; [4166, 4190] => 1.09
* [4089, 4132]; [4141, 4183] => 0.99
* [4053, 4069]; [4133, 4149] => 1.03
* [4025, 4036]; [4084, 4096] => 1.22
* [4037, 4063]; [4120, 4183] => 1.07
